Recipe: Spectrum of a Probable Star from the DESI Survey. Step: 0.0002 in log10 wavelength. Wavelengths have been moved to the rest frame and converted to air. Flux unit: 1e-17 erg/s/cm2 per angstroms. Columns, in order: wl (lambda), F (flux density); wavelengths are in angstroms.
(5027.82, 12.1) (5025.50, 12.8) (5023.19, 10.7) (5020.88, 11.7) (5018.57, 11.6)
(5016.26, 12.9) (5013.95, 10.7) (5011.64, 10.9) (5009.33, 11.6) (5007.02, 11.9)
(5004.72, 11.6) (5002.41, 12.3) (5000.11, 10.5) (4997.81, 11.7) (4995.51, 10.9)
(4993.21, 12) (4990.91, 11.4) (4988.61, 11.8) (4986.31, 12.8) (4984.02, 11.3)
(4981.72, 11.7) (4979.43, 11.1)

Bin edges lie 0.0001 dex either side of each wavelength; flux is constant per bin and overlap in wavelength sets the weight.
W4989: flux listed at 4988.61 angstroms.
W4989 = 11.8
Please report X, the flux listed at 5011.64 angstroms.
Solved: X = 10.9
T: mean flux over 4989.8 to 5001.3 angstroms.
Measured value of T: 11.3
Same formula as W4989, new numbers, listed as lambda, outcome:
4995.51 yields 10.9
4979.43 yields 11.1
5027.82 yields 12.1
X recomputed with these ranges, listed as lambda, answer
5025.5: 12.8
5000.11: 10.5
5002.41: 12.3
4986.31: 12.8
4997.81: 11.7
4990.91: 11.4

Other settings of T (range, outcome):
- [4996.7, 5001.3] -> 11.1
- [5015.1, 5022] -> 12.1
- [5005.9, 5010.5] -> 11.7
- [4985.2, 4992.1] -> 12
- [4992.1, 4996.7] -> 11.4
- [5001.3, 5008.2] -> 11.9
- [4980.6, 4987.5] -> 11.9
